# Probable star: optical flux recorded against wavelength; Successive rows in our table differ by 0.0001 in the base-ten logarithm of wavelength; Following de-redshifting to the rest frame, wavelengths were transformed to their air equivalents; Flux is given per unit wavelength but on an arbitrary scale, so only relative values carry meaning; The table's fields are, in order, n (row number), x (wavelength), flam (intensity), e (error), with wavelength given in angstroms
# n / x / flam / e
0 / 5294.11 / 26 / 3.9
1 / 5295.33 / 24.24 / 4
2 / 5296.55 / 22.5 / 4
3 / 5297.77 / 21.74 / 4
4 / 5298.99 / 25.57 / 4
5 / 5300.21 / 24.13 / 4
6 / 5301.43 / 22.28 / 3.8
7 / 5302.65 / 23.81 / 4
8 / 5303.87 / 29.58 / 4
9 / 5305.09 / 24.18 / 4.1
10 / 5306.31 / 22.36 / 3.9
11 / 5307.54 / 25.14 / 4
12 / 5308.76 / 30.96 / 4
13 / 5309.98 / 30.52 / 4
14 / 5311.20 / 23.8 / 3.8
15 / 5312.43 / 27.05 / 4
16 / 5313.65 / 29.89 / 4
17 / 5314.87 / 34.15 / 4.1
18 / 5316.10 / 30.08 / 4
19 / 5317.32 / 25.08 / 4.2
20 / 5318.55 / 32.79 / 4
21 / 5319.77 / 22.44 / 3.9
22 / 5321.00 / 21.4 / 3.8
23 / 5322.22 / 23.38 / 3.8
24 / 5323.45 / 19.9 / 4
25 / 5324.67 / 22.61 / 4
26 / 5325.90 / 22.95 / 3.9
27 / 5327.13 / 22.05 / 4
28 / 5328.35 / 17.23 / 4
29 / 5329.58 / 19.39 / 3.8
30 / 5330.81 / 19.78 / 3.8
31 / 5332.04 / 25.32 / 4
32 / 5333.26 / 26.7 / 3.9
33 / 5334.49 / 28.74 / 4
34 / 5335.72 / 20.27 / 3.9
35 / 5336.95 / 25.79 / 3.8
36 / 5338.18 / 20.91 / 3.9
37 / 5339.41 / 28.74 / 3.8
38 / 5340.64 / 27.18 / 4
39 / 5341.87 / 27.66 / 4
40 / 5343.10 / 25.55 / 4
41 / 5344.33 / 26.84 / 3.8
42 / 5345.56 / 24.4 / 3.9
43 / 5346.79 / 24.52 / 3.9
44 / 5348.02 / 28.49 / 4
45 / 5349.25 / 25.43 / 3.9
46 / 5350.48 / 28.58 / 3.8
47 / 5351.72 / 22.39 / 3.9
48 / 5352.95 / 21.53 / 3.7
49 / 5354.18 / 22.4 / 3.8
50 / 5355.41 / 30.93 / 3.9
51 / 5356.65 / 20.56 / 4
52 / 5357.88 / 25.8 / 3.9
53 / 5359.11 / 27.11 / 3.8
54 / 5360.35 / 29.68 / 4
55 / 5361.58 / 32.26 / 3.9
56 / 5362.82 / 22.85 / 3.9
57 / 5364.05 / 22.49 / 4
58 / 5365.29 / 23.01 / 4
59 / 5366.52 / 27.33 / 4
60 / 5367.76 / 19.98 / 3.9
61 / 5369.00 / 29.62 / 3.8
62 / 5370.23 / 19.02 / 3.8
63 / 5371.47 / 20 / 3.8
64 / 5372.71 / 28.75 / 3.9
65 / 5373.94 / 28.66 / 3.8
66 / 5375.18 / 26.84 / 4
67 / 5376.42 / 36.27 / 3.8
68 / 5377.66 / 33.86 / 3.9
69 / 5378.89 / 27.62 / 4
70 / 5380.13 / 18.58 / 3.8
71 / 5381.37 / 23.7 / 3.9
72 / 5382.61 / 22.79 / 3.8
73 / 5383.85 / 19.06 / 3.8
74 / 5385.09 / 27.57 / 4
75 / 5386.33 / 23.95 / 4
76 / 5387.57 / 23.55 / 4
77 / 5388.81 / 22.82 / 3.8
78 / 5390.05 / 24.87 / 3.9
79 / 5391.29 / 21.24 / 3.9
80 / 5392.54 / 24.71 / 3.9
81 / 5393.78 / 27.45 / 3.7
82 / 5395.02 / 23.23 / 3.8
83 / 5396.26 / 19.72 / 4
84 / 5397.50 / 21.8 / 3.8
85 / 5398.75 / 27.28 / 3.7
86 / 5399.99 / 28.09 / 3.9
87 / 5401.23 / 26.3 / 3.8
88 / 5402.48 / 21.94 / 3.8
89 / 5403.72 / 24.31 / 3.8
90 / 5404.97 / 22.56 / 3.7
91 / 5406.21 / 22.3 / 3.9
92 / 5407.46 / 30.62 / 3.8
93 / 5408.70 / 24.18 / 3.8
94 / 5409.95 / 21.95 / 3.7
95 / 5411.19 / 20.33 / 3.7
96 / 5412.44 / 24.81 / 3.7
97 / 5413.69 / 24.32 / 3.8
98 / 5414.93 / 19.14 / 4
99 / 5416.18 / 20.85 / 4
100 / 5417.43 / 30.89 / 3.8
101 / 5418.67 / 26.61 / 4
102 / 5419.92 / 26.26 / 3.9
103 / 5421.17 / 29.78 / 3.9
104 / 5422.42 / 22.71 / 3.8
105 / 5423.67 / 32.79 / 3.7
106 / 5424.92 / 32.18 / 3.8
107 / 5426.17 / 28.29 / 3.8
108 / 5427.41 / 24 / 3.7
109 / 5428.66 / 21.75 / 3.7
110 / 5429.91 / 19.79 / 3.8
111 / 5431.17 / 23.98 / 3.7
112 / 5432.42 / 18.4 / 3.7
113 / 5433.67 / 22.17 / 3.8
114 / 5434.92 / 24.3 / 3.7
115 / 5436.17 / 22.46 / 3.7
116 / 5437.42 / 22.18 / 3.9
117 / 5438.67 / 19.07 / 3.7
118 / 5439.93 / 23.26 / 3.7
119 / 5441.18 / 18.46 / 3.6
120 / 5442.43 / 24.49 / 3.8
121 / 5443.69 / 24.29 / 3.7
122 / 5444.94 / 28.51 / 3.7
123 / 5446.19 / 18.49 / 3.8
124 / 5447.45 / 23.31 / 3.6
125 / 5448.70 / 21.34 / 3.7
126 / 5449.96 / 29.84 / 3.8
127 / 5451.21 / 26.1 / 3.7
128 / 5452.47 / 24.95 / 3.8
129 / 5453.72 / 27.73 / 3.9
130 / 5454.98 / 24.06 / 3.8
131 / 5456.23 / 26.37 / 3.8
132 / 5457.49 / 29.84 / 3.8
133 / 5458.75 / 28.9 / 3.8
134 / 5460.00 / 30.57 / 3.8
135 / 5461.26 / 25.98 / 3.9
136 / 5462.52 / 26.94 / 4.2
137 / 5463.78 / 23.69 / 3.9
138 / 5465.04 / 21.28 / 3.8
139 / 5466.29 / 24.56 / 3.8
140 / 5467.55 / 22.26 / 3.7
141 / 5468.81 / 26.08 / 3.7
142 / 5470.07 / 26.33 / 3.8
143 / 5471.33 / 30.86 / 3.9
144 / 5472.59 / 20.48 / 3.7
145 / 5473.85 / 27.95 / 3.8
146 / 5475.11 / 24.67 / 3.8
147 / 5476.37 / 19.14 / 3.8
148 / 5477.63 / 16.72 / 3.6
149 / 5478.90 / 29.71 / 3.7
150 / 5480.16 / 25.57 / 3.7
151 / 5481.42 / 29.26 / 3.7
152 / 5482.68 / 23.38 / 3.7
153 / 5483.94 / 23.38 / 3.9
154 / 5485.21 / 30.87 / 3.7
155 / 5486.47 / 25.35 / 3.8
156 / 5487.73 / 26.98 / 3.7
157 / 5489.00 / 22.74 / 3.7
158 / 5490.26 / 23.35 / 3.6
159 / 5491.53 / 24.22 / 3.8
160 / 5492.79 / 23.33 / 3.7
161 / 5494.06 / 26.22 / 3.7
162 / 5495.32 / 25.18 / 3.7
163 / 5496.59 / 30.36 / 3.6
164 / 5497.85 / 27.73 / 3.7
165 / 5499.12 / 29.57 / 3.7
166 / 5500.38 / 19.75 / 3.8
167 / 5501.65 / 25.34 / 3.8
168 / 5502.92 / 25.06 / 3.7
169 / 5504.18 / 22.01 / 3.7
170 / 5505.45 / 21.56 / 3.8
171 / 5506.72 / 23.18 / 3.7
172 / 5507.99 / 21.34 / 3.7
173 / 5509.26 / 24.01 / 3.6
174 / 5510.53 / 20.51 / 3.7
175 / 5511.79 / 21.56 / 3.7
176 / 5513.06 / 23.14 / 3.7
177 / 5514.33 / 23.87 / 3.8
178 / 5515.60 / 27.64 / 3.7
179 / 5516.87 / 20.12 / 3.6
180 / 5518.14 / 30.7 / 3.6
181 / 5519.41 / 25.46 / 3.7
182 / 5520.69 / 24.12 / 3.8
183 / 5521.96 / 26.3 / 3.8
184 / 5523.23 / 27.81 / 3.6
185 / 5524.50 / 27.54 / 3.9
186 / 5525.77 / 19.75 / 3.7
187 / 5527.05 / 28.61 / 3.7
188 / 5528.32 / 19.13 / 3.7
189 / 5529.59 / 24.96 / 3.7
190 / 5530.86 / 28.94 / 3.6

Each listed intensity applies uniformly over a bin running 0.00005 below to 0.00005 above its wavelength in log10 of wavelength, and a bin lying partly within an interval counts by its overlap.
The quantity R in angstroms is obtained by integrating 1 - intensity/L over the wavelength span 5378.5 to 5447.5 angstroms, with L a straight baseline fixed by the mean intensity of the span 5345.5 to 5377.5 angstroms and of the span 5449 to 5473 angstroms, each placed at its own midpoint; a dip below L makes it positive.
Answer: 5.52 angstroms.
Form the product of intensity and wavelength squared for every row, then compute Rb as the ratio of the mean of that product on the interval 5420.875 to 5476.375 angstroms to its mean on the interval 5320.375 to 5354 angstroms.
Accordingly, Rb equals 1.1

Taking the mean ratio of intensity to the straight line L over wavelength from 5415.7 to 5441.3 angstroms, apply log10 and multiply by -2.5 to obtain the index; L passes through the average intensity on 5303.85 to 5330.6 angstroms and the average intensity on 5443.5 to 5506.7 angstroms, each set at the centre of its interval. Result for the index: 0.03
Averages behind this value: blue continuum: 25.1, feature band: 24.4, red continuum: 25.2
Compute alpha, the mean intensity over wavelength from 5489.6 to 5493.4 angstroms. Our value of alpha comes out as 23.6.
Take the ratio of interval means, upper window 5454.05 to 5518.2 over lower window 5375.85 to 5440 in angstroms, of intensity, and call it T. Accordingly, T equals 1.0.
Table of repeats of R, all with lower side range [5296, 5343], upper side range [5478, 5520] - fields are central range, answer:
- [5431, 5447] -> 1.7 angstroms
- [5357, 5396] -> -0.5 angstroms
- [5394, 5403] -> 0.2 angstroms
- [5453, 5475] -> -1.0 angstroms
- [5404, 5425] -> -0.3 angstroms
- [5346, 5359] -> -0.1 angstroms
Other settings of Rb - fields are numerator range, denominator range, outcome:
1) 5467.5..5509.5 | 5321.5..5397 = 1.06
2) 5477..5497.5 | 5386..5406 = 1.10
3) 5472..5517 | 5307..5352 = 1.02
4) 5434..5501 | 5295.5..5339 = 1.07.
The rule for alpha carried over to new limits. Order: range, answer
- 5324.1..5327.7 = 22.5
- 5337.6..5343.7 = 26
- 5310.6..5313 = 25.3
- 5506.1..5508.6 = 22.2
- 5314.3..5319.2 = 30.4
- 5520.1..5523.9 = 26.1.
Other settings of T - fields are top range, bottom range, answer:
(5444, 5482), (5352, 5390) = 1.00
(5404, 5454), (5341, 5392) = 0.96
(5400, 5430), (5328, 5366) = 1.00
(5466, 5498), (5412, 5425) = 0.96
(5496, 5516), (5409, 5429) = 0.95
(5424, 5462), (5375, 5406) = 0.99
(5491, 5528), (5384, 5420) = 1.02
